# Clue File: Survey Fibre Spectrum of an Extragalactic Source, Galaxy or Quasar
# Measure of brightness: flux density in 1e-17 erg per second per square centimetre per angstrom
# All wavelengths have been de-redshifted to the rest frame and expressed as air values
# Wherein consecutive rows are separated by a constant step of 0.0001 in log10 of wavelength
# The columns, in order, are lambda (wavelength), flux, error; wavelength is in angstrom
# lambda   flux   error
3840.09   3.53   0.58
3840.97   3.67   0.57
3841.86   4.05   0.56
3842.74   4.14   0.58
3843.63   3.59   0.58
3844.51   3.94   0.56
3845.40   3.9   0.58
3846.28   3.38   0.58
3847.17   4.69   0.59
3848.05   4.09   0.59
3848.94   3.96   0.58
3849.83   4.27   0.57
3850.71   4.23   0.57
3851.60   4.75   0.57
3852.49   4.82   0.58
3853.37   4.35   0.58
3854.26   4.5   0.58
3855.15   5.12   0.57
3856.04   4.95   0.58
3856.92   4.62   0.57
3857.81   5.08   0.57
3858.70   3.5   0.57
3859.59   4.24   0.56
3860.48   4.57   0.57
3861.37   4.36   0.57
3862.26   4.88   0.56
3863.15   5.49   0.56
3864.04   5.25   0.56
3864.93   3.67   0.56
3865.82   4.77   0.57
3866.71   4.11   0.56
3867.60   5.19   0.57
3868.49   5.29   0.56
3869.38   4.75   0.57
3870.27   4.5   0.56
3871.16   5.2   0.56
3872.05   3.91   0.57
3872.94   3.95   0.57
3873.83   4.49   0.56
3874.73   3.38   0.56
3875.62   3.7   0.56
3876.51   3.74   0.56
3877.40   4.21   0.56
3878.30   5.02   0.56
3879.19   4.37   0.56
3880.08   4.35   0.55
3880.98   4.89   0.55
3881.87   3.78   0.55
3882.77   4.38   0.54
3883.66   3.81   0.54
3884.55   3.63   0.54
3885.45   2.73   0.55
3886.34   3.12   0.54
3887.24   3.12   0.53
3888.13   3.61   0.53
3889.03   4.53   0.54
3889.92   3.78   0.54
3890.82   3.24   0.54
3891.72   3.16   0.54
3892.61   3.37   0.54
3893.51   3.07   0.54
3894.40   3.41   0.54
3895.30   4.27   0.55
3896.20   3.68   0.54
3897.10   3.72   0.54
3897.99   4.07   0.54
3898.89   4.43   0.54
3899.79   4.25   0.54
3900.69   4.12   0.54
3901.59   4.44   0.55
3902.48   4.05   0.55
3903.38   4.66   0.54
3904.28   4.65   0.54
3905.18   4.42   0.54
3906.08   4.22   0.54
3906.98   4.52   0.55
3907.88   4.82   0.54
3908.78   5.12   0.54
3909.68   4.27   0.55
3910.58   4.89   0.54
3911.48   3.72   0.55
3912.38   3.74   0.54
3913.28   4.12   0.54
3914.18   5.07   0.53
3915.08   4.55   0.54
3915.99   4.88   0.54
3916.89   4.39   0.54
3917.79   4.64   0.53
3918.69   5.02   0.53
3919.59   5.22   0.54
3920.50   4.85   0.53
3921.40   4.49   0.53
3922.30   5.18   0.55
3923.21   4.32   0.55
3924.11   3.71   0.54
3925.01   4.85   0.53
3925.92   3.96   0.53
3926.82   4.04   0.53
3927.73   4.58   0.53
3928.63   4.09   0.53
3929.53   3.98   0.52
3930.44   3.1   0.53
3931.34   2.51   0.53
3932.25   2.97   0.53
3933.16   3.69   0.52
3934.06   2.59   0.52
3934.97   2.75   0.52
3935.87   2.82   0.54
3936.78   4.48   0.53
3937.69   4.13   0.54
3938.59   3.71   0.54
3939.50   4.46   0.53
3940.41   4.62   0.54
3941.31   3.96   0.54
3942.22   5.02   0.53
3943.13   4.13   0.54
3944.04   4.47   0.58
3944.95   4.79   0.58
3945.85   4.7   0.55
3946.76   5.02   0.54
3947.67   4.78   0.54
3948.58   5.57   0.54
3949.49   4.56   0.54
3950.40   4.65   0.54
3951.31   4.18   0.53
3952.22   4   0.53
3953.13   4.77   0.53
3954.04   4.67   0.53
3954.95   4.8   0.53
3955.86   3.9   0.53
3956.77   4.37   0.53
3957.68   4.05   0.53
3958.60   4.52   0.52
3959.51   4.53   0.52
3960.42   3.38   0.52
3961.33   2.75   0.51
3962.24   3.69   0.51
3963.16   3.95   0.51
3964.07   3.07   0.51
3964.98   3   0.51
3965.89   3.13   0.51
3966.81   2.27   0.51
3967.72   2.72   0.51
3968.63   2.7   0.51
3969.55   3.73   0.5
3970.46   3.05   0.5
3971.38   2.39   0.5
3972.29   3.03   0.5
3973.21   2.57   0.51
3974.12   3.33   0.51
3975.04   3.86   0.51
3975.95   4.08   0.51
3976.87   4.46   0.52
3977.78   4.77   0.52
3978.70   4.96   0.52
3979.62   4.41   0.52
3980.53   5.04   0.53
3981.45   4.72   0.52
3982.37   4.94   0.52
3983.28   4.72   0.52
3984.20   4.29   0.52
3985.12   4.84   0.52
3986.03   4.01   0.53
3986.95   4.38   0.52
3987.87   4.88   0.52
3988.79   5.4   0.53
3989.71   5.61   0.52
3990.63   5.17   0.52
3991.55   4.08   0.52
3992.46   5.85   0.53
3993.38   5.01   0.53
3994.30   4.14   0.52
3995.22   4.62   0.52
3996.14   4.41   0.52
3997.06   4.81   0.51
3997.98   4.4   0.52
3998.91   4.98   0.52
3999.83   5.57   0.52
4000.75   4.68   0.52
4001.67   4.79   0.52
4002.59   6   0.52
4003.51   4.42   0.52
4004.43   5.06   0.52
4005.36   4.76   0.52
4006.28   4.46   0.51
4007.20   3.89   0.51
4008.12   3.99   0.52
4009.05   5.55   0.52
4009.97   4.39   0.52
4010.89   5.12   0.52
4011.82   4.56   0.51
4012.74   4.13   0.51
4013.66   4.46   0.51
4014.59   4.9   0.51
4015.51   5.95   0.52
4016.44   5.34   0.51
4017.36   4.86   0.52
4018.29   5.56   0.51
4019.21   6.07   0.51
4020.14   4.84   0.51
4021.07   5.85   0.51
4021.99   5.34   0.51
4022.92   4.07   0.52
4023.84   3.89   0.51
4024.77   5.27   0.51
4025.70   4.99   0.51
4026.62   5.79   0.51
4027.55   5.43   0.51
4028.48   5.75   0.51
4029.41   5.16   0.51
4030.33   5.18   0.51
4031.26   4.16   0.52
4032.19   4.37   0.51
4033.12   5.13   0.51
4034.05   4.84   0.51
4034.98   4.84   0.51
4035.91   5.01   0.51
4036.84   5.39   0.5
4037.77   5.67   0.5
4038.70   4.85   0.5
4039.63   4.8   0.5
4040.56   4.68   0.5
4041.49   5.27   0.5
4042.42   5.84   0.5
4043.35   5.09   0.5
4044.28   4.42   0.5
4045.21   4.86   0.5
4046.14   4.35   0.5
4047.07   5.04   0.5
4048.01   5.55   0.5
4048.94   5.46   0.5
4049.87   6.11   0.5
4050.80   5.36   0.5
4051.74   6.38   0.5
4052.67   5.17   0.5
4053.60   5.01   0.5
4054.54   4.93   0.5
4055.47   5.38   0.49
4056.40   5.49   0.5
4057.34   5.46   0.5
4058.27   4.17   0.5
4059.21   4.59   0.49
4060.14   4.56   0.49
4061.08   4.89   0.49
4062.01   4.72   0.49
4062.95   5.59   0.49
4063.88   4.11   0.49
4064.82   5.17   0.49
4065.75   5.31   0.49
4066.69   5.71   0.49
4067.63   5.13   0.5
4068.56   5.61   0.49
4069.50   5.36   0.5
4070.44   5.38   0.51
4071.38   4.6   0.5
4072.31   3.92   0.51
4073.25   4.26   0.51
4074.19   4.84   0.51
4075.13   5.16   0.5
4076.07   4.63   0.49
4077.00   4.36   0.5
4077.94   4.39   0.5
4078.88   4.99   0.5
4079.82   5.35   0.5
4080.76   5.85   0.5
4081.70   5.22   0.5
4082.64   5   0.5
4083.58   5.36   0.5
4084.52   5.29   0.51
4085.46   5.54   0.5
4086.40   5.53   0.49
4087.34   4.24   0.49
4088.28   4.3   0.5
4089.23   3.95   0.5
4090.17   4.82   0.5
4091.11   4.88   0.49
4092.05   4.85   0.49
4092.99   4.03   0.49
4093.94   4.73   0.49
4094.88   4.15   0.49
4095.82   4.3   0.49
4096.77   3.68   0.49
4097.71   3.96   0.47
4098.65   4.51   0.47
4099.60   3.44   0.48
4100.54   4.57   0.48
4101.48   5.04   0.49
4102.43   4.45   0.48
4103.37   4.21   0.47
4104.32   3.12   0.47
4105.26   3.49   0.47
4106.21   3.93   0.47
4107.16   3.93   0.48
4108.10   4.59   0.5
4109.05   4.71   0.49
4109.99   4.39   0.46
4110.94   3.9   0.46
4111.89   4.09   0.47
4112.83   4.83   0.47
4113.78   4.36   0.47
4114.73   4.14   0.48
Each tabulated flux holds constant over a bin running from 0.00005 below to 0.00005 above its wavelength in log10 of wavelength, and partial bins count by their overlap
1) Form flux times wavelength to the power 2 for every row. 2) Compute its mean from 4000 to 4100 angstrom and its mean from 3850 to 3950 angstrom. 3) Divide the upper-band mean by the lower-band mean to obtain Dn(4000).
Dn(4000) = 1.25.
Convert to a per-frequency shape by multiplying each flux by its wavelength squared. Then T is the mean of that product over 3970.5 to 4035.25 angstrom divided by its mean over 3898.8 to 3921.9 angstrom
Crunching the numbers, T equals 1.10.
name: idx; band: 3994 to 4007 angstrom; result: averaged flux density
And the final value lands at 4.78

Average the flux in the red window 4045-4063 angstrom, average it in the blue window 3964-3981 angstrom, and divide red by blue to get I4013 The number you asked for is 1.5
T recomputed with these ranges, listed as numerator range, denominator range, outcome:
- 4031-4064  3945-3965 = 1.24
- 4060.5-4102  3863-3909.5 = 1.27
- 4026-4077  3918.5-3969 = 1.33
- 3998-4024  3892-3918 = 1.22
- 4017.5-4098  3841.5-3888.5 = 1.29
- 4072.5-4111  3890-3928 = 1.16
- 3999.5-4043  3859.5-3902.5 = 1.30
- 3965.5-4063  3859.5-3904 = 1.23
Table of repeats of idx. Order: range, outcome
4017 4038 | 5.1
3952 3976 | 3.55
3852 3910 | 4.24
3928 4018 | 4.27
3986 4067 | 5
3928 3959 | 4.14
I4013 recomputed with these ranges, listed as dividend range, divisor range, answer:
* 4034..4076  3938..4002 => 1.19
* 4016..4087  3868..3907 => 1.26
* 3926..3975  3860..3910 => 0.91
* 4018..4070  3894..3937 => 1.23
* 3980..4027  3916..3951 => 1.15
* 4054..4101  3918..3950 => 1.14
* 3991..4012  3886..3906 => 1.23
